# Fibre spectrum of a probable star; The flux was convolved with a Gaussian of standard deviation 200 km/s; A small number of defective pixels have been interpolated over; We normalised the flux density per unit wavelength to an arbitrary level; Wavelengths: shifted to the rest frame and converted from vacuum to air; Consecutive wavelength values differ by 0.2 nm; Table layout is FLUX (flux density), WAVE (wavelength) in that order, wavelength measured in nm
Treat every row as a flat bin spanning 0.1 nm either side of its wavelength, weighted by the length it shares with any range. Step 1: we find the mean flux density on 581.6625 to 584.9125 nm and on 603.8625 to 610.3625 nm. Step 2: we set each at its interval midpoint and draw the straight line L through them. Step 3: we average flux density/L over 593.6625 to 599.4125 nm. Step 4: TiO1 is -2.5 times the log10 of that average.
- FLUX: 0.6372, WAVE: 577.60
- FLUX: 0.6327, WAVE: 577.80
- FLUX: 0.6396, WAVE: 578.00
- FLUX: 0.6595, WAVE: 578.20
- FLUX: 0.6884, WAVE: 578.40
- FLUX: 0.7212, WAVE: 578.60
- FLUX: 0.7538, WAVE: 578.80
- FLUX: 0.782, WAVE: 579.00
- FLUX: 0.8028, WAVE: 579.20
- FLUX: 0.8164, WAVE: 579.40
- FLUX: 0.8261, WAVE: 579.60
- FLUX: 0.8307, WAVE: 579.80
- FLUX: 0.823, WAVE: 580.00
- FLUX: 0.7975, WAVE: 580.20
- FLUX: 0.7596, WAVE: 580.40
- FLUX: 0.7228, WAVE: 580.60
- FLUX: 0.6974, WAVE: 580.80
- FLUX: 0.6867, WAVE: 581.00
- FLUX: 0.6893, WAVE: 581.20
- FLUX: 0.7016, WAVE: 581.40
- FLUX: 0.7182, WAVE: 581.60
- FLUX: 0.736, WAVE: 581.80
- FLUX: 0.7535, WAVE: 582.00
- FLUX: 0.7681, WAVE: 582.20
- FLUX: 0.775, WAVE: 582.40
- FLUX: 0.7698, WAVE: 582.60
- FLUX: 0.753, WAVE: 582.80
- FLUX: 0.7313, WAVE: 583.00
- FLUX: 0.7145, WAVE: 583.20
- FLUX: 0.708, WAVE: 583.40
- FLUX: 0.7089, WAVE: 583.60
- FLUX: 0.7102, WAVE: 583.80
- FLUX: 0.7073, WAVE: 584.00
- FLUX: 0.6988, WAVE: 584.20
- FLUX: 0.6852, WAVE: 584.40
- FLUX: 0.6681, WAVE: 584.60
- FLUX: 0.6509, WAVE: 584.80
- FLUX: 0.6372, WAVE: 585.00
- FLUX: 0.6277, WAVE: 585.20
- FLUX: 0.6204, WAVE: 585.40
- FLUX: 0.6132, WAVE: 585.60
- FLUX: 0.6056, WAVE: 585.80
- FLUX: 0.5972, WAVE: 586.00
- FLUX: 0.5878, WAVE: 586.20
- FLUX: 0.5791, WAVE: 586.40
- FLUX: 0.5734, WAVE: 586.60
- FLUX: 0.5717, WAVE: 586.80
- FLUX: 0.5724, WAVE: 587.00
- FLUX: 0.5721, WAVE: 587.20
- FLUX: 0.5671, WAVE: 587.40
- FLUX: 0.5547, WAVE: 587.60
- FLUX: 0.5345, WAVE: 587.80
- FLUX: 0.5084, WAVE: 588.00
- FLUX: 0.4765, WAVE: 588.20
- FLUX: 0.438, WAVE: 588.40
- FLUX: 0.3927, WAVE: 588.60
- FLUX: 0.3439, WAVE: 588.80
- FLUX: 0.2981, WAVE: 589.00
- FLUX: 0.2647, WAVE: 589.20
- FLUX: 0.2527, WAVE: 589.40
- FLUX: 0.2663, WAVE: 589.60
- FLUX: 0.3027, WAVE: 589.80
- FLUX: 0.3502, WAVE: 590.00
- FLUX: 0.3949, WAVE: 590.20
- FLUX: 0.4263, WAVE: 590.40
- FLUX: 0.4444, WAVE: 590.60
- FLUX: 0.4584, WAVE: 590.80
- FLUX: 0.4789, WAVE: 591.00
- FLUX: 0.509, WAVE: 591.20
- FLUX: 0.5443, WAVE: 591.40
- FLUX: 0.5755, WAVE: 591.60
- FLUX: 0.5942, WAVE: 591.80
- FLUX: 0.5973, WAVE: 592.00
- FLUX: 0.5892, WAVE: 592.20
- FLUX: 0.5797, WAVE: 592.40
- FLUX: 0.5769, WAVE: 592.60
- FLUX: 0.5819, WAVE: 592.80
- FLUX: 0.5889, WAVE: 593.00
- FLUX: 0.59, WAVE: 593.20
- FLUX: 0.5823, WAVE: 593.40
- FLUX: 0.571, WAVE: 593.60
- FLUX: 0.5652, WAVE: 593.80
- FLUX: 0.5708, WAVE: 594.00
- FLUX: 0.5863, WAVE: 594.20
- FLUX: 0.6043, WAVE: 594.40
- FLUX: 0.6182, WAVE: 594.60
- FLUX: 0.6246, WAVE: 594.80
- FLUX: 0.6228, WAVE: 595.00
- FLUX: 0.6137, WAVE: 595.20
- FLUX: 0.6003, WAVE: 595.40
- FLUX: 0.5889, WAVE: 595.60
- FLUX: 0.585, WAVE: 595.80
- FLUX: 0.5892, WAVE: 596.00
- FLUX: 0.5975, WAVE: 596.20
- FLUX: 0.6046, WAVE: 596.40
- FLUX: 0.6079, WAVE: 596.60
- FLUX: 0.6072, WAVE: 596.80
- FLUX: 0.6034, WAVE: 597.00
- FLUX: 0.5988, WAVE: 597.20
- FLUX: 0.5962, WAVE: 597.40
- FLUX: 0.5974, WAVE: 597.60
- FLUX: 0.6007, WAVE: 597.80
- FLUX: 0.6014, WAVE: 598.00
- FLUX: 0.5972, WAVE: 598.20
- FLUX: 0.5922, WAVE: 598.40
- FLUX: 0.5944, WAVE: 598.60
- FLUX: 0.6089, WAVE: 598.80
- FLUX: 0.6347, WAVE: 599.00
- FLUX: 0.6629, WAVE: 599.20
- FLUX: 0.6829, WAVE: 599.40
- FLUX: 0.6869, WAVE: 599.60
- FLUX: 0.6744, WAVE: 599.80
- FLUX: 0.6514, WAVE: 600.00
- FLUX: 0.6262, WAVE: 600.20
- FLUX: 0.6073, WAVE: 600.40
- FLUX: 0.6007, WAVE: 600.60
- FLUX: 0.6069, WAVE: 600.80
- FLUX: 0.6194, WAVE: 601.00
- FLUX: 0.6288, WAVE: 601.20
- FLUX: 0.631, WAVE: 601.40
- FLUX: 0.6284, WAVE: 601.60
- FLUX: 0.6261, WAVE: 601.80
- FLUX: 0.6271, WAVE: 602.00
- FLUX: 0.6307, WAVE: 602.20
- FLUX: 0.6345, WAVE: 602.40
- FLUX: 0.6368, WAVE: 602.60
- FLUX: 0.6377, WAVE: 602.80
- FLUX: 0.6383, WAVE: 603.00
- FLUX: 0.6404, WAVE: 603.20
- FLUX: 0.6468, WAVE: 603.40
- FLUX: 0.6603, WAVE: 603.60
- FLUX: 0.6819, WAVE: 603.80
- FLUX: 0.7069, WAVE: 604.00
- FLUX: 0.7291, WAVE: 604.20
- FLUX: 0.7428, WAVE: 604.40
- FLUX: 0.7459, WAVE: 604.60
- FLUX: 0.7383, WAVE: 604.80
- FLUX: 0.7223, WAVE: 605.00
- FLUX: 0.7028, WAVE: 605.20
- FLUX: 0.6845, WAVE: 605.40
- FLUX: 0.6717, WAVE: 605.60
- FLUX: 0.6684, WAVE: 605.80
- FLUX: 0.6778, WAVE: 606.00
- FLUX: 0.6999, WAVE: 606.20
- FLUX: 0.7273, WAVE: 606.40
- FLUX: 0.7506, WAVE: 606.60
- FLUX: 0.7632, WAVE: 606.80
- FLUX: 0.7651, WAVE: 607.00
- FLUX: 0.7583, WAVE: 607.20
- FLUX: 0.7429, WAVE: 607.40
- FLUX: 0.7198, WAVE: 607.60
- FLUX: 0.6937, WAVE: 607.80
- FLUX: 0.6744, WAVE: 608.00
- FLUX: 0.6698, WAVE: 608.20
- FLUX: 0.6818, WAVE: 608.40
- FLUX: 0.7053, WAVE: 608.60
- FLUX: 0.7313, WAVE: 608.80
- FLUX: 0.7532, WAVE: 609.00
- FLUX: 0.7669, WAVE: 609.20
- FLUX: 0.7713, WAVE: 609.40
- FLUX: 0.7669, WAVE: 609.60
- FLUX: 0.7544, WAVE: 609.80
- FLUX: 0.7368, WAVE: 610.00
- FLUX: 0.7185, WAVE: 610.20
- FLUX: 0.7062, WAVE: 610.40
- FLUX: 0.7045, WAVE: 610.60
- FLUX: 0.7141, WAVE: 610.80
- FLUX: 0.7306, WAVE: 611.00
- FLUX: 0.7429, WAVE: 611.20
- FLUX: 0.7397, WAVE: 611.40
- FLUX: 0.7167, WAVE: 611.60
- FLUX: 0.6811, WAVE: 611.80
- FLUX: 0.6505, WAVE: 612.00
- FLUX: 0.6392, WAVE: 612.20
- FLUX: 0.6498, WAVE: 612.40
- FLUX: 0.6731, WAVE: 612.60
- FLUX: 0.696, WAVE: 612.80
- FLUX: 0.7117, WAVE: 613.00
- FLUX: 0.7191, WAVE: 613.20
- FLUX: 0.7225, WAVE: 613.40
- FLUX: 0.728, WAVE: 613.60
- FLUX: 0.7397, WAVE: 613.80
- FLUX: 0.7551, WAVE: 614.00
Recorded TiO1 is 0.194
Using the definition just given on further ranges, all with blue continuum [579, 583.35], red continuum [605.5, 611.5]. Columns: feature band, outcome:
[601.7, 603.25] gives 0.15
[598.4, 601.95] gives 0.16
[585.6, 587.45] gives 0.27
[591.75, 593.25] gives 0.26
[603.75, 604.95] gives 0.00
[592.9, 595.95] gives 0.24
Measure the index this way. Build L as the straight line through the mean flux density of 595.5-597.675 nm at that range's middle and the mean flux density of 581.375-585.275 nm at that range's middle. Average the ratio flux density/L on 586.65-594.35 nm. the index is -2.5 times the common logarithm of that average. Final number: 0.30 mag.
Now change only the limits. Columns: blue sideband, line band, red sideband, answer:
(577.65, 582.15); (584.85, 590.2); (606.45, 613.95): 0.44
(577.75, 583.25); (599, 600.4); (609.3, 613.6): 0.10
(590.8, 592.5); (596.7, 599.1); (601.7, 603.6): 0.00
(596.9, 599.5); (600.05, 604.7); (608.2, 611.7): 0.01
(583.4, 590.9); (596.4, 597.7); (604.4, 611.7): 0.03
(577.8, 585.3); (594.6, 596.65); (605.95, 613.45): 0.19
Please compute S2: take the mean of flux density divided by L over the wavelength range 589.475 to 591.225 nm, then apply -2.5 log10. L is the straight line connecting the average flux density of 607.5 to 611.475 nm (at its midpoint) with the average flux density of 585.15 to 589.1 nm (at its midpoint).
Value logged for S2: 0.37 mag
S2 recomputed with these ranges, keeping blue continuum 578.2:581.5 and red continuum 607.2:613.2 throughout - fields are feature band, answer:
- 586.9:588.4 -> 0.36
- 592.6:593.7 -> 0.25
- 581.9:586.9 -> 0.11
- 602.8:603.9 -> 0.11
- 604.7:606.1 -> 0.04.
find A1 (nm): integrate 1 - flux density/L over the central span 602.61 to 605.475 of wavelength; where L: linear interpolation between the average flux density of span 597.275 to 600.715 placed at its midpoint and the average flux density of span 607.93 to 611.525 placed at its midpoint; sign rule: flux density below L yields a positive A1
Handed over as -0.07 nm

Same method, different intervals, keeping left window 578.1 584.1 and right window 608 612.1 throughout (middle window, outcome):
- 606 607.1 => -0.018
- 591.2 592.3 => 0.242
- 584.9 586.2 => 0.221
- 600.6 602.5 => 0.269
